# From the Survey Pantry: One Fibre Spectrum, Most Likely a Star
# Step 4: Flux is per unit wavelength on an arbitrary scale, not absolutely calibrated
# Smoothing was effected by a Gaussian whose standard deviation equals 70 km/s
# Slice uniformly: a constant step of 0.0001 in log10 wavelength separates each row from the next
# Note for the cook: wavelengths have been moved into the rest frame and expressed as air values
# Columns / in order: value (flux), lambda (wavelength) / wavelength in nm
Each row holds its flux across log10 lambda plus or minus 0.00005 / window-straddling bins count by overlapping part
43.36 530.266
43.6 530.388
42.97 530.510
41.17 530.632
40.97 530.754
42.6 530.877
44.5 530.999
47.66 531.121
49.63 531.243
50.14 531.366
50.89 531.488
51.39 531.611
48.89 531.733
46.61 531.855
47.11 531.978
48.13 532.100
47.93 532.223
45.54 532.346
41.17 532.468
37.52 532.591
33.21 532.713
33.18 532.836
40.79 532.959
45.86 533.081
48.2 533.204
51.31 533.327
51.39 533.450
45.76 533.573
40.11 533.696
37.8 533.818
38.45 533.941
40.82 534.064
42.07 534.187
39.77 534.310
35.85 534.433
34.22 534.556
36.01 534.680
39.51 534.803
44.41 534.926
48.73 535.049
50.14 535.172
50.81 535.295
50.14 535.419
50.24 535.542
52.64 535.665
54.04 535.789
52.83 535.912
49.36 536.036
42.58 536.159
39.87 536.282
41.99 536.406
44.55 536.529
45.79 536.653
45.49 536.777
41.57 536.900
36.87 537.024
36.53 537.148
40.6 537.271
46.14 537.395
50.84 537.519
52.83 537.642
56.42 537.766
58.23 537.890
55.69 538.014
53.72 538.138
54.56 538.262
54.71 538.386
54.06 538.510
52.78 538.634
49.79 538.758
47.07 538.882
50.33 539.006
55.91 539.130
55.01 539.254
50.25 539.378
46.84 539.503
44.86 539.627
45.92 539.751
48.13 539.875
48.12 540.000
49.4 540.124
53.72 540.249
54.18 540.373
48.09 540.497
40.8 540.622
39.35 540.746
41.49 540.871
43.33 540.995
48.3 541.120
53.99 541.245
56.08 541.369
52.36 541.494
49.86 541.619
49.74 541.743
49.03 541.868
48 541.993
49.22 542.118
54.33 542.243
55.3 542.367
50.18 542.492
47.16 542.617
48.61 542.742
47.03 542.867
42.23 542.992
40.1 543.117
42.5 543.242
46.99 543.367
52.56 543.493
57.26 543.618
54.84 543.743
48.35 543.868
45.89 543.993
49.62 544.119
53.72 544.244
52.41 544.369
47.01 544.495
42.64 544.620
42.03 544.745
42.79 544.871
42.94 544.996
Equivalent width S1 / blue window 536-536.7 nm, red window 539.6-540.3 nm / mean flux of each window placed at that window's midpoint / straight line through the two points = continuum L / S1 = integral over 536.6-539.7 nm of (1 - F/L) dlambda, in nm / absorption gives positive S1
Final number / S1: -0.223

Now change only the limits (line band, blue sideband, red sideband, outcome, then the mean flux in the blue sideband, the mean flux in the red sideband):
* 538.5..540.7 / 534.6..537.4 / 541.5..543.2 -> -0.12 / 45.2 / 48.6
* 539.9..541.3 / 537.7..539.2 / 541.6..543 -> 0.11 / 53.6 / 49.5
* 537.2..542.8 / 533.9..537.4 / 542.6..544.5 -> -0.44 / 43.9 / 48.6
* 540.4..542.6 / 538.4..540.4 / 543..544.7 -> 0.03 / 50.4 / 48.5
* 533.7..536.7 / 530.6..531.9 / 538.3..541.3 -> 0.23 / 46.9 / 49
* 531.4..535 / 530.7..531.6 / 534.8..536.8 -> 0.32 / 46.9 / 47.5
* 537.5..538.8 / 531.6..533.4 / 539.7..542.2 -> -0.19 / 44.3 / 48.5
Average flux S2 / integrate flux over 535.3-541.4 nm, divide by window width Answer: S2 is 48.7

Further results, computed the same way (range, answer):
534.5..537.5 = 44.9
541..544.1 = 49.5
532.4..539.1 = 45.8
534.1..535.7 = 44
